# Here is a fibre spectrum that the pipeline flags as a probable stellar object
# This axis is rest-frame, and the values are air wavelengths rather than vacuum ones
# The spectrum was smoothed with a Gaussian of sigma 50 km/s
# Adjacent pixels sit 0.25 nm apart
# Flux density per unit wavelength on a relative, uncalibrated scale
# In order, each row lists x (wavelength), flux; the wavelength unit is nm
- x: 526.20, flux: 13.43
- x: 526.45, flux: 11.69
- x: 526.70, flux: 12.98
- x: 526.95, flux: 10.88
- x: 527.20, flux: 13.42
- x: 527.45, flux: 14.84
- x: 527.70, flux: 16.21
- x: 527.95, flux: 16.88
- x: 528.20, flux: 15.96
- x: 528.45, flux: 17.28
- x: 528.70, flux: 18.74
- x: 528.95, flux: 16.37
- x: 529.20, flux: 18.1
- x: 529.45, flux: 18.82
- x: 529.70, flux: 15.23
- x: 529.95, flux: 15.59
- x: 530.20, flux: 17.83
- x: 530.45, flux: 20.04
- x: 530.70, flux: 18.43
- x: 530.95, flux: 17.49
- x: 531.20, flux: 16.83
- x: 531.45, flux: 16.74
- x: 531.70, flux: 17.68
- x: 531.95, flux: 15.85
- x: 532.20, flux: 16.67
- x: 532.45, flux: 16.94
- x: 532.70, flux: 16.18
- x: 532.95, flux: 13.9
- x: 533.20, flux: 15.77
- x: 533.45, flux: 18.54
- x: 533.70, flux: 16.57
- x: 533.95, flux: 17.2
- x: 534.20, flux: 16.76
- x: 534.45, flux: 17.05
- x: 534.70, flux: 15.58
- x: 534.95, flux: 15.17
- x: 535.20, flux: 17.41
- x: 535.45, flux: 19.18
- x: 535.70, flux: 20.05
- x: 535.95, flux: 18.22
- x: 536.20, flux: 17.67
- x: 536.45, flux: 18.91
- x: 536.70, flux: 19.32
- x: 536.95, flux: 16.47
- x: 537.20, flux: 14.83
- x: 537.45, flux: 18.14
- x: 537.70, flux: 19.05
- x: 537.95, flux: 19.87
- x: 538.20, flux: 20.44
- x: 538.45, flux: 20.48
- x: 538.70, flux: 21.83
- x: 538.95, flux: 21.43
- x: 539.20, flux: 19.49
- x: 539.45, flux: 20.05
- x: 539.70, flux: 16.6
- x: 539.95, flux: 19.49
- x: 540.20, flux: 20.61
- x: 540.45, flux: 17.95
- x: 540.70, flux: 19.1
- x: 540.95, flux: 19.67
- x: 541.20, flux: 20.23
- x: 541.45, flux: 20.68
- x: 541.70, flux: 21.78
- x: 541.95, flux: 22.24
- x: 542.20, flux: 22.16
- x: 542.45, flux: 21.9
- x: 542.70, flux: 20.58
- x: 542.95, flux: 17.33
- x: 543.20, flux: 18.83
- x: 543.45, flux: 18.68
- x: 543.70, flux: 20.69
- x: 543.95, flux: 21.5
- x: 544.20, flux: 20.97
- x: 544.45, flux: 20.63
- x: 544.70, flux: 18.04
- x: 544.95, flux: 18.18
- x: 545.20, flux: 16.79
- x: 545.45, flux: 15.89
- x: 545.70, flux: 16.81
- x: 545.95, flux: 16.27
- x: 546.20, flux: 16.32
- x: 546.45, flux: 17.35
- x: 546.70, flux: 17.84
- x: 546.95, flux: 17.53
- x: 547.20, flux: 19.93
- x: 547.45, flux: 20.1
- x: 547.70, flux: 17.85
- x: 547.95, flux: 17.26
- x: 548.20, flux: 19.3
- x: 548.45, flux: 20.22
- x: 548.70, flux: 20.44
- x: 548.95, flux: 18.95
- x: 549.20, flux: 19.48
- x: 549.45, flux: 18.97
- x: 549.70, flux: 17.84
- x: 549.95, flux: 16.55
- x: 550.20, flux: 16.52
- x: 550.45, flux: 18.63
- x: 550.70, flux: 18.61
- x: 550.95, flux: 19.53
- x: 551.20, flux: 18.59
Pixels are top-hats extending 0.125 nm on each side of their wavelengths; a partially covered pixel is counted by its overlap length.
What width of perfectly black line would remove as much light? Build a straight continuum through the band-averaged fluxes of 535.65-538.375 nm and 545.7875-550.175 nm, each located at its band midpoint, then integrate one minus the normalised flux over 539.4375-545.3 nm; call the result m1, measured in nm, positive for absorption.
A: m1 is -0.45 nm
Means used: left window 18.4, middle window 19.8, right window 18.3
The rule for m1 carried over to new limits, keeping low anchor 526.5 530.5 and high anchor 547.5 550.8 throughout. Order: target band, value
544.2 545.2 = -0.052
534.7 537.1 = -0.134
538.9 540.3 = -0.170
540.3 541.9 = -0.223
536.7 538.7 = -0.183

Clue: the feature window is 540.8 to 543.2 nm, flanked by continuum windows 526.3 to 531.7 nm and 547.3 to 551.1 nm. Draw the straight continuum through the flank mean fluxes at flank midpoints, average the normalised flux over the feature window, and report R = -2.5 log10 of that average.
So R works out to -0.159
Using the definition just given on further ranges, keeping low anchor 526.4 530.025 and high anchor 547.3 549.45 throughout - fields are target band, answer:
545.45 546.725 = 0.13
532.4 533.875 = 0.01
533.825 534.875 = 0.01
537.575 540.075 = -0.14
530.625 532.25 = -0.06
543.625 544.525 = -0.14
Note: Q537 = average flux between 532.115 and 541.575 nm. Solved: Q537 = 18.3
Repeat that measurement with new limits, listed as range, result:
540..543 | 20.4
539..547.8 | 19.2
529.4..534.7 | 16.9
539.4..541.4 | 19.2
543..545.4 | 19.2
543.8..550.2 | 18.4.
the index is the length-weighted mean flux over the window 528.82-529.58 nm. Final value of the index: 17.8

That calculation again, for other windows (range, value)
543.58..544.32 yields 21.1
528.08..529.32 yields 17.3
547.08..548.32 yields 18.9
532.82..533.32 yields 14.8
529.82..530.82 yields 18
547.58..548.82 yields 19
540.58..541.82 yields 20.3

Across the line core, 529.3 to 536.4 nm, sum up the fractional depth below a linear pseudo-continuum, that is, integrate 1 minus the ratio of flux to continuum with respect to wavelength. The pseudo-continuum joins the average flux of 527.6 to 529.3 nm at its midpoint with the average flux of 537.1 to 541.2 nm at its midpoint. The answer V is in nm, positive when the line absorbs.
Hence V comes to 0.34 nm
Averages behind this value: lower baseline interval 17.1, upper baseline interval 19.4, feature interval 17.1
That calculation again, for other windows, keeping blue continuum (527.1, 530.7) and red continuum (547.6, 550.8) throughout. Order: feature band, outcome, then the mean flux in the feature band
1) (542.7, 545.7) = -0.12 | 18.9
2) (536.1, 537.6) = 0.00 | 17.6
